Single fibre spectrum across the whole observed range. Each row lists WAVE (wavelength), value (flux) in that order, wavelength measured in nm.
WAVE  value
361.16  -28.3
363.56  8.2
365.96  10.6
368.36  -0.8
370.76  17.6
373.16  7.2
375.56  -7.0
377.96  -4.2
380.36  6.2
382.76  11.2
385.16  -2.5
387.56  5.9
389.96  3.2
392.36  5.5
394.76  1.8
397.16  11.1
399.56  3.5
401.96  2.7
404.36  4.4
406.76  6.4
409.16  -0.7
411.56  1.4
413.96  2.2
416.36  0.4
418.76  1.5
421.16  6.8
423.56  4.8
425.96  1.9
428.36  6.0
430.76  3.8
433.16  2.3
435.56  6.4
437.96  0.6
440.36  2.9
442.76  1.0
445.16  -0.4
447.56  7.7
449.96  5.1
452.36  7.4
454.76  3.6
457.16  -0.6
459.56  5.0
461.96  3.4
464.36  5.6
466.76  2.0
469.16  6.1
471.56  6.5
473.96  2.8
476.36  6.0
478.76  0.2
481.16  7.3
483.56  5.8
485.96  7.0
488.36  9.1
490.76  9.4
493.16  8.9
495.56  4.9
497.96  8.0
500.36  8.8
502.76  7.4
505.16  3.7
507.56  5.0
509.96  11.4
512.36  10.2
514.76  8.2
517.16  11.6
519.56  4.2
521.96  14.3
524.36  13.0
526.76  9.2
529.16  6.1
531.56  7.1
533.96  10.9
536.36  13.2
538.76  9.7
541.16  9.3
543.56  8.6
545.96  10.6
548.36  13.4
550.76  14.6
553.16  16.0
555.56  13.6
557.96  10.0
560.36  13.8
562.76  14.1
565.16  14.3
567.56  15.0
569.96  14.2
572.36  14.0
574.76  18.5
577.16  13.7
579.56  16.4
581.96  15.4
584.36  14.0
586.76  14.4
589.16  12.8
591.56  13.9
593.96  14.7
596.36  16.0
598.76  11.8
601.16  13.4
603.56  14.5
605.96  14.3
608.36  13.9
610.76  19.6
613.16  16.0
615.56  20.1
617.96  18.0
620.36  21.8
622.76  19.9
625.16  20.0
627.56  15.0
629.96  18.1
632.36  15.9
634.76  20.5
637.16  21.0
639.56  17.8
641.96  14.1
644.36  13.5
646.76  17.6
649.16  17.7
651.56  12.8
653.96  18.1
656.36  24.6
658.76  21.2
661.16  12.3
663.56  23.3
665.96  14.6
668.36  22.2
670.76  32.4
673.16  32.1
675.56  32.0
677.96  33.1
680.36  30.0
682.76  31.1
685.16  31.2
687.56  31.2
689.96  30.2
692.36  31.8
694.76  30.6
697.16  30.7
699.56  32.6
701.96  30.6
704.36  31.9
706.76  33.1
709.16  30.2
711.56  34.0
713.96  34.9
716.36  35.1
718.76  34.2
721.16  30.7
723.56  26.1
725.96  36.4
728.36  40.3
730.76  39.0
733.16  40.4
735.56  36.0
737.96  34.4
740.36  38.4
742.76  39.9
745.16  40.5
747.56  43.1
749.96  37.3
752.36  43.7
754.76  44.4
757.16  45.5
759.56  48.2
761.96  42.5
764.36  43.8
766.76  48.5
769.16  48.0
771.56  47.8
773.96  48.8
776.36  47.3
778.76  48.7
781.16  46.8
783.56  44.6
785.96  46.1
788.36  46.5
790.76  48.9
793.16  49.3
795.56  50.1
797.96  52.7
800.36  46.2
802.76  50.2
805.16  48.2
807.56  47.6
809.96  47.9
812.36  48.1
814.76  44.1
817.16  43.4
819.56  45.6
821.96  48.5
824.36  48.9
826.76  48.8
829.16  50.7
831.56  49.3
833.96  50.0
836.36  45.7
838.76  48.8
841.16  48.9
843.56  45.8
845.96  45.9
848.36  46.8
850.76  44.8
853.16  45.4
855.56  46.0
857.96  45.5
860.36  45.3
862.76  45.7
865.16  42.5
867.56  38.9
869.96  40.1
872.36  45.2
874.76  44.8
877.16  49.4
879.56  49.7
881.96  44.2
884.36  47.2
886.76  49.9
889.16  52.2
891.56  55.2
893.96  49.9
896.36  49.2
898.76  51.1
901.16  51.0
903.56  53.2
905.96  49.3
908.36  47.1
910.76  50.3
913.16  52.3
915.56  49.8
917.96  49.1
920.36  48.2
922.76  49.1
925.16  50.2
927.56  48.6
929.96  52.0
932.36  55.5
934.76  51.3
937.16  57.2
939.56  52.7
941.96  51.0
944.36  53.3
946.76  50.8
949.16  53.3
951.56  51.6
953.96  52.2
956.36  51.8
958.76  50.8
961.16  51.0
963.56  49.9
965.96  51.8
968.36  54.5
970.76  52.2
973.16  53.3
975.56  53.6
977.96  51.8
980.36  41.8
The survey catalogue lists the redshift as 0.679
